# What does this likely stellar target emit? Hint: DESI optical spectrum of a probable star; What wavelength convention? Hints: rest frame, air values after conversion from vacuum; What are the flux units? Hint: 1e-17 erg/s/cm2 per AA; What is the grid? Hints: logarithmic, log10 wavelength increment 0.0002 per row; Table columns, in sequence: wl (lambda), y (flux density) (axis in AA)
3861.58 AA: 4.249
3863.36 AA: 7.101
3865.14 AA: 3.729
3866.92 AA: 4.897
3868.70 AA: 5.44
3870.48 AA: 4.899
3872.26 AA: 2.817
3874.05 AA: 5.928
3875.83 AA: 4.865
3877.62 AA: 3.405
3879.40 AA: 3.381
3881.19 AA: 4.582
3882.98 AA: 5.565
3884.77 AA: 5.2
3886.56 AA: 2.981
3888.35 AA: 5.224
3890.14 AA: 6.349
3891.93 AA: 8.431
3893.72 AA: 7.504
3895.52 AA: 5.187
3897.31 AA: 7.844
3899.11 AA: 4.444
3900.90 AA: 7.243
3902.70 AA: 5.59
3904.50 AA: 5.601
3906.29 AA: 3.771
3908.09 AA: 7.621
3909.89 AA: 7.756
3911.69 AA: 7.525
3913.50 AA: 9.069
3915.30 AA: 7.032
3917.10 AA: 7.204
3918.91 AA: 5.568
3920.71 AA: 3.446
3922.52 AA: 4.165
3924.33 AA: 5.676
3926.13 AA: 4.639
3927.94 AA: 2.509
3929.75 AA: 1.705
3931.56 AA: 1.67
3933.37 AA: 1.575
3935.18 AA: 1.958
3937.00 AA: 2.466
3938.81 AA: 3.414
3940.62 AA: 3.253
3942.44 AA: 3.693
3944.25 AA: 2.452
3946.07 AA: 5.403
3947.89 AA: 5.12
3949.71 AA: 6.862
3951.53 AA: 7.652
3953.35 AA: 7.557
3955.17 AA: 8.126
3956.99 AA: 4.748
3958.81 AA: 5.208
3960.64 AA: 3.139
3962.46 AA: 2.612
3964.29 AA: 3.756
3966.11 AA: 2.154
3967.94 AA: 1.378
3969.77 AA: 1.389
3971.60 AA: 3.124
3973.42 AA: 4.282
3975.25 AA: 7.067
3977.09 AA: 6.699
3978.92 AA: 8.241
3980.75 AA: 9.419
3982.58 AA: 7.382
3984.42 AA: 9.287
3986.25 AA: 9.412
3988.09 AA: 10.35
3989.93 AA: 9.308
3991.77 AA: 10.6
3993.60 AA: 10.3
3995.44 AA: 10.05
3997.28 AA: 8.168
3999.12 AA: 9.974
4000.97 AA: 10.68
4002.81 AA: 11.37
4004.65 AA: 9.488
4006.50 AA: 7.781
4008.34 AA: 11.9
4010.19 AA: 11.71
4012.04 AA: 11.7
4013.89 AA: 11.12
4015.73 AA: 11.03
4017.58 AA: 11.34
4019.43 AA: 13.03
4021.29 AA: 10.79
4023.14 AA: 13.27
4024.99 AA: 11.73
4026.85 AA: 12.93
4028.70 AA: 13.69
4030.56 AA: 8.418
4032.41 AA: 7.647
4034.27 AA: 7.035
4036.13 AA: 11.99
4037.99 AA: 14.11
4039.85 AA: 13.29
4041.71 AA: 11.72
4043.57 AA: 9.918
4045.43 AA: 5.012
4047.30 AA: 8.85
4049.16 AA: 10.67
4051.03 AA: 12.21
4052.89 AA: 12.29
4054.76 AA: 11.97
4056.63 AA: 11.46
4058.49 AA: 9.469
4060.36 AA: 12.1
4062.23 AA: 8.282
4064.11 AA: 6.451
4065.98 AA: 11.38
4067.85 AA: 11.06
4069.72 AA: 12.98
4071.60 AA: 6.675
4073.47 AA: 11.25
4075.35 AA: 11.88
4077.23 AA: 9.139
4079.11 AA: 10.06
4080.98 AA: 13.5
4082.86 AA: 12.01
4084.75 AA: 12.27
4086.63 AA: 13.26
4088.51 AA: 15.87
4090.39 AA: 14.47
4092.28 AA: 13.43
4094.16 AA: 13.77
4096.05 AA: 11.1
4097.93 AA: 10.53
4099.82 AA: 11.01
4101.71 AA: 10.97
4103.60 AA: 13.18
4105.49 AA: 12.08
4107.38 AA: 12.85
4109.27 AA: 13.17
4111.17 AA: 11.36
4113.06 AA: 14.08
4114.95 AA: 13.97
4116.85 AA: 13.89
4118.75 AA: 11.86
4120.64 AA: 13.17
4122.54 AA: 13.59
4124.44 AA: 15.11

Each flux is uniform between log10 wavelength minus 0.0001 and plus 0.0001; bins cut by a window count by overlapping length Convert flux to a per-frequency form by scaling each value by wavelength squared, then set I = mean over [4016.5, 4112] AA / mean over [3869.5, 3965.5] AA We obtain 2.45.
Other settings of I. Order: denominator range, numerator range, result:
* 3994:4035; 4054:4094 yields 1.10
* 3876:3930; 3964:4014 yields 1.53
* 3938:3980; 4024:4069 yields 2.36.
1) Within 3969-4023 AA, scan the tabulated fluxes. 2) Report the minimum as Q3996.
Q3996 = 1.389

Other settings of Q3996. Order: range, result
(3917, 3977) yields 1.378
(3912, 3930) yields 1.705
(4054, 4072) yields 6.451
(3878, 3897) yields 2.981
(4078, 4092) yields 10.06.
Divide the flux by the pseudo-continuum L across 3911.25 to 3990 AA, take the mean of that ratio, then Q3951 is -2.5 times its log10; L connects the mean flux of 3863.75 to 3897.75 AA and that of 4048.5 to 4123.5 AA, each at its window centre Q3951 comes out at 0.41 mag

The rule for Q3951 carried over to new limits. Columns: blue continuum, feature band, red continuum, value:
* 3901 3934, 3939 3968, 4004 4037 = 0.47 mag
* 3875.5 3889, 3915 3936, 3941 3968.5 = 0.18 mag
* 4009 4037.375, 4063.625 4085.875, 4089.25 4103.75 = 0.11 mag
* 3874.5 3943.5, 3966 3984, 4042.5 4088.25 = 0.36 mag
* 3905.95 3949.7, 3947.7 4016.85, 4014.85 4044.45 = 0.10 mag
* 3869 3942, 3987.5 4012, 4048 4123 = -0.19 mag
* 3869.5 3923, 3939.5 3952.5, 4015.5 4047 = 0.48 mag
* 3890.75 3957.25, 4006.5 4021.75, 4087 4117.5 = -0.24 mag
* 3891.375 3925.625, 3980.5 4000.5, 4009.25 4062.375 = -0.02 mag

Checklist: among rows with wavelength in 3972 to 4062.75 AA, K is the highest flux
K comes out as 14.11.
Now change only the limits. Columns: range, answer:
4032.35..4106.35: 15.87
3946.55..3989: 10.35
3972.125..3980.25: 8.241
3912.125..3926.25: 9.069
